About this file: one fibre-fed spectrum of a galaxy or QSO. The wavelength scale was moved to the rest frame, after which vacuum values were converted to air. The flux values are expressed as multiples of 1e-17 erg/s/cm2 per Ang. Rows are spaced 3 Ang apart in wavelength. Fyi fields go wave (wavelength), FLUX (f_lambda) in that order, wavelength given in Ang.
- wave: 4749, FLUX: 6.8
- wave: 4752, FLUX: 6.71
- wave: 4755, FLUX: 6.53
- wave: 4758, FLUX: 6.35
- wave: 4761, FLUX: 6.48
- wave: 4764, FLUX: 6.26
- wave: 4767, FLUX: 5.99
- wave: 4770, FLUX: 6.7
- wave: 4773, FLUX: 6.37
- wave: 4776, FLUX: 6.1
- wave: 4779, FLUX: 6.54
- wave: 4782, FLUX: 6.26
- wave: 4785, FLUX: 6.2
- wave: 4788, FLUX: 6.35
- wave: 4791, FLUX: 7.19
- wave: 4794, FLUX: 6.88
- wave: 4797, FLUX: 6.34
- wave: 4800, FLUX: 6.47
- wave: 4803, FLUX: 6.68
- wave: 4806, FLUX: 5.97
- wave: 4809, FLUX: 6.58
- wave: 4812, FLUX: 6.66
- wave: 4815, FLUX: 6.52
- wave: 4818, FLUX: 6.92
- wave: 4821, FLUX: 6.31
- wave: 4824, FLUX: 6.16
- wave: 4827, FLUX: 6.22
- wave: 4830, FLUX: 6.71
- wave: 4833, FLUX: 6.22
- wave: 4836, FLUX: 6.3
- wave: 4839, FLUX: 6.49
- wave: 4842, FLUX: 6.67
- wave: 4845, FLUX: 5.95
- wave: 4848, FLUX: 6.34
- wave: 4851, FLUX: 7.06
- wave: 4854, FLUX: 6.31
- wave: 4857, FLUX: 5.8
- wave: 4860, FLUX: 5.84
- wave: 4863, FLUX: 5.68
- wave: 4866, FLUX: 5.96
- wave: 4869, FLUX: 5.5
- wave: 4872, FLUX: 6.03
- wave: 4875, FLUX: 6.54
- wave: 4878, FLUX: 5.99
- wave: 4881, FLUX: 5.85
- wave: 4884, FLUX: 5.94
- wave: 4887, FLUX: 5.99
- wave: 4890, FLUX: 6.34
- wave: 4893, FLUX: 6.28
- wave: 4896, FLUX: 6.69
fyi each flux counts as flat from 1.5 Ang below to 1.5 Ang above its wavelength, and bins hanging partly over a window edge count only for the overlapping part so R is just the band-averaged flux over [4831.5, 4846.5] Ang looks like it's 6.33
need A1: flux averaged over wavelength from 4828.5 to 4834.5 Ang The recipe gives 6.46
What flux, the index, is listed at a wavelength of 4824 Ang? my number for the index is 6.16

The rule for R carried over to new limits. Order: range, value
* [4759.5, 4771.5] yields 6.36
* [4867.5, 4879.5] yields 6.02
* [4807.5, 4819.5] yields 6.67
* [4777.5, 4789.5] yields 6.34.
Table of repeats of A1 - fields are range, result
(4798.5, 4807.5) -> 6.37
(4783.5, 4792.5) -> 6.58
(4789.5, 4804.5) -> 6.71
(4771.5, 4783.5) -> 6.32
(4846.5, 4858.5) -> 6.38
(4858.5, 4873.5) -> 5.8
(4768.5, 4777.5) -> 6.39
